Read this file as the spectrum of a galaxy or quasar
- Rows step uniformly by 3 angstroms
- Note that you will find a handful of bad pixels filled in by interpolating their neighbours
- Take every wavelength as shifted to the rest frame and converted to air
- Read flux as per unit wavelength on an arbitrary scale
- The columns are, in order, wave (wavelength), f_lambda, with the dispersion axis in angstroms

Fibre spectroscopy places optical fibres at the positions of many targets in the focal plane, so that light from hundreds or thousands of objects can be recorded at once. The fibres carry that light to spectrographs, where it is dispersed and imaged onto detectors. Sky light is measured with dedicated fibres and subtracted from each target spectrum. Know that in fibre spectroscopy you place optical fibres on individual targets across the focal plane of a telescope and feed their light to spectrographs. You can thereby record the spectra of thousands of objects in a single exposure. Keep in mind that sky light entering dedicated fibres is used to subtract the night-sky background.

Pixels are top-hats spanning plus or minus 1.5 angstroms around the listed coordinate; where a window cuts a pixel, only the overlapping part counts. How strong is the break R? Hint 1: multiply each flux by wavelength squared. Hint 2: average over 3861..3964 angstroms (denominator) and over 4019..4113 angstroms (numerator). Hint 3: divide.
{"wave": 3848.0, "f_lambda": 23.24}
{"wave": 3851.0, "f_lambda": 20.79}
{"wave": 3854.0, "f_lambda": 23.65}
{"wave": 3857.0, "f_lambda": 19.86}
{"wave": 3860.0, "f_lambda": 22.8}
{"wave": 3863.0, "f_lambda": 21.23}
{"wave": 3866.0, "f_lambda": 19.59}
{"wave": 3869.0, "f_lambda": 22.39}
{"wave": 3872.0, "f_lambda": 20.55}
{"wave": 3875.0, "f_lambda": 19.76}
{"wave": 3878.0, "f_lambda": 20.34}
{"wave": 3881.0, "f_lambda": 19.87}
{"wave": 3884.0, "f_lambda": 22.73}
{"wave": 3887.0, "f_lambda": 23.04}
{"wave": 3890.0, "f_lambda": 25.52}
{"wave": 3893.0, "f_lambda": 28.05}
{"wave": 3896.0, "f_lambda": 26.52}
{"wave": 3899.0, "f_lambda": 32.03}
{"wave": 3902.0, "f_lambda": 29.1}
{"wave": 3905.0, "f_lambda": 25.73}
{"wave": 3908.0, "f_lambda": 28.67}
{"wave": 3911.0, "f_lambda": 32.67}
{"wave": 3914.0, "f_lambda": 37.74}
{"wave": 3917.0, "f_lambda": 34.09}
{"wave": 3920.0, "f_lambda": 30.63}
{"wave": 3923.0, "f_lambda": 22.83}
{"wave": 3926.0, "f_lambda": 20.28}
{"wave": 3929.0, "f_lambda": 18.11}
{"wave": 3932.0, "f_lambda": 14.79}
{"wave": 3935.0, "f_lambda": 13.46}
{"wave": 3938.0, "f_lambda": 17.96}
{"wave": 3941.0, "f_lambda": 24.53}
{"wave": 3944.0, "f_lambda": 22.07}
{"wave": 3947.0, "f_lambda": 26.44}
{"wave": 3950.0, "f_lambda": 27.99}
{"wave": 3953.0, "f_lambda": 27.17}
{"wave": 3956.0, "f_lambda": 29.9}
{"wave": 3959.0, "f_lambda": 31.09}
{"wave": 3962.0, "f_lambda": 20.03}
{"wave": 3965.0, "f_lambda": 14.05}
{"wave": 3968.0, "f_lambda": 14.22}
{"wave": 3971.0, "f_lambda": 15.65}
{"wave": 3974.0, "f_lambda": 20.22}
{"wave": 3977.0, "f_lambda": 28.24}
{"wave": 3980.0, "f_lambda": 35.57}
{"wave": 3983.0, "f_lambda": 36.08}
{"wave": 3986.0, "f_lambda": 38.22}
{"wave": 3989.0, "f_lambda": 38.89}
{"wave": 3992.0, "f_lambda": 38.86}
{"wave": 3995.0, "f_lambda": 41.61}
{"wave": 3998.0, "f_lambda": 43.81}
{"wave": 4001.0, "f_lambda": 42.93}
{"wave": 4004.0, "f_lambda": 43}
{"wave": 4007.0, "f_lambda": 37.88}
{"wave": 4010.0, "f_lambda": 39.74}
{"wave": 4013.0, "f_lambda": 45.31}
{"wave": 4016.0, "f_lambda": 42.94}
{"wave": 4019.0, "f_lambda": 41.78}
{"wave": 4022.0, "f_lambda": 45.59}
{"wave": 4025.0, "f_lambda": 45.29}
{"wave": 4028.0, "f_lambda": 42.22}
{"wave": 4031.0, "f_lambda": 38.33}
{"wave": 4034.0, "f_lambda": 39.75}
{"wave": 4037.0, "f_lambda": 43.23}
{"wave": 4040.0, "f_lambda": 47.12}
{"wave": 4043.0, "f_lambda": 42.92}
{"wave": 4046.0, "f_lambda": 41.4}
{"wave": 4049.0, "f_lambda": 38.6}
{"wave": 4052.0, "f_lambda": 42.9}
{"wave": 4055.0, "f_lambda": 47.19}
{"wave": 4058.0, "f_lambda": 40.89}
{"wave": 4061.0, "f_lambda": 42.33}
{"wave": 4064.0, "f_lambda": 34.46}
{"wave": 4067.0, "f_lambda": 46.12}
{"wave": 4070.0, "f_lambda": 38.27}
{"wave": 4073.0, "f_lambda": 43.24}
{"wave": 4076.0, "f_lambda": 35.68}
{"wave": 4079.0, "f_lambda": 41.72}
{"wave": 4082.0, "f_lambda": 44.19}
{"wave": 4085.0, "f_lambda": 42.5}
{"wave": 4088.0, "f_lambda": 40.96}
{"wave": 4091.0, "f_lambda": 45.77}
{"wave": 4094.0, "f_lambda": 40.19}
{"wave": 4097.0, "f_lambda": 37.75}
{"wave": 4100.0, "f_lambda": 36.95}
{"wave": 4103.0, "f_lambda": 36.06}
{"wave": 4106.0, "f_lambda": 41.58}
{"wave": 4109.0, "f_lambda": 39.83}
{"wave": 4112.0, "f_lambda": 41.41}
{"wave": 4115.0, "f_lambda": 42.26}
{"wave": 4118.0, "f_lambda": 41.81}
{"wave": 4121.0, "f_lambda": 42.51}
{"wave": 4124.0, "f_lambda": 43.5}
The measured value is 1.82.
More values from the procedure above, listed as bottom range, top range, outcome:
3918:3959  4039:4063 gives 1.94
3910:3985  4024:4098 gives 1.79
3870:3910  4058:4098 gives 1.82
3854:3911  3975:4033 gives 1.78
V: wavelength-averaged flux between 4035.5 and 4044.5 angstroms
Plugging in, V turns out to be 44.4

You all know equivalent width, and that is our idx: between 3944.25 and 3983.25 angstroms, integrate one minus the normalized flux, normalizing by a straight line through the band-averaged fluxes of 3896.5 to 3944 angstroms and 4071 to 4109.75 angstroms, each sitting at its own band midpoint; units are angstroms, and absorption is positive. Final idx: 6.1 angstroms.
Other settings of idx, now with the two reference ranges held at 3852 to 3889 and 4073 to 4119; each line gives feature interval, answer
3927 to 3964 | 6.98 angstroms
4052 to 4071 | -2.05 angstroms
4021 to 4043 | -4.90 angstroms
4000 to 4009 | -2.27 angstroms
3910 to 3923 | -3.75 angstroms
